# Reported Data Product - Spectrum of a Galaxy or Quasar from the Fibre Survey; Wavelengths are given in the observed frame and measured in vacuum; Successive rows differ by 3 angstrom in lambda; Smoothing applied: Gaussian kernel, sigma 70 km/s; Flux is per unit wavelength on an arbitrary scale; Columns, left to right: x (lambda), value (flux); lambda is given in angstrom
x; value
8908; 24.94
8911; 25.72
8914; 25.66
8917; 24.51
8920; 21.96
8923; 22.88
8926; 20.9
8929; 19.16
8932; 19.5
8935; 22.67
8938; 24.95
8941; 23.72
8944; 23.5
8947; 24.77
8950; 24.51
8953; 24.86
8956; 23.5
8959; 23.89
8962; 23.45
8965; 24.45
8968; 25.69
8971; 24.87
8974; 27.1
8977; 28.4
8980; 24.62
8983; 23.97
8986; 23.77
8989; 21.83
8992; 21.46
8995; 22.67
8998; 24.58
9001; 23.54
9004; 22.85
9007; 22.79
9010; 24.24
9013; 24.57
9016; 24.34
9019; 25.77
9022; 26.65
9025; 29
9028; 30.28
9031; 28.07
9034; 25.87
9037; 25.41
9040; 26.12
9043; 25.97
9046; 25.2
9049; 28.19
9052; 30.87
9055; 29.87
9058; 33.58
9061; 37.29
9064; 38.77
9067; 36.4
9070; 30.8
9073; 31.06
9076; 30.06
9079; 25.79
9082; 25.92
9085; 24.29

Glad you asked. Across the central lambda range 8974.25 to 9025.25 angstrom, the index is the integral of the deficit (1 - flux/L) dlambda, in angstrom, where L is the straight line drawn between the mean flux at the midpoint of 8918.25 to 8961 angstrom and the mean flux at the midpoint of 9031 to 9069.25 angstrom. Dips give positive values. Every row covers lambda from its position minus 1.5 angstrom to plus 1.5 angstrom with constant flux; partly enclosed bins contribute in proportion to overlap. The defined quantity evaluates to 4.75 angstrom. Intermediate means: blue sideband 22.9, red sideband 30.2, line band 24.4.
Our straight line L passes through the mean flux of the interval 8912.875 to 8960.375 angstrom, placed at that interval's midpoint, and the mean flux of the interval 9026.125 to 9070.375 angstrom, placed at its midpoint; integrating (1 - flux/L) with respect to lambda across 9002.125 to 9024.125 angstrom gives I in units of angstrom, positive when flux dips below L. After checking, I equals 2.7 angstrom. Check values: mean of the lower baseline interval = 23.2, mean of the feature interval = 24.6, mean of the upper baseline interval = 30.2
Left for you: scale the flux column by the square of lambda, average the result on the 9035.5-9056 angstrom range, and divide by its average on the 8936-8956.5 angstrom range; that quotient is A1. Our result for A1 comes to 1.15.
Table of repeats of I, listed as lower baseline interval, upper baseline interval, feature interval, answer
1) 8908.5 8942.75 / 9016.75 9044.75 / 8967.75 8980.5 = -0.8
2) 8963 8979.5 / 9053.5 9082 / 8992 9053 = 7.5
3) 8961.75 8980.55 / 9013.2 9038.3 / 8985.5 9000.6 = 1.9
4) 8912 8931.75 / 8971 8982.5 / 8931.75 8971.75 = 0.8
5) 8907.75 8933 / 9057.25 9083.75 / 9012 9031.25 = 1.4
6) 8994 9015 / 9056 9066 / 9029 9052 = 3.5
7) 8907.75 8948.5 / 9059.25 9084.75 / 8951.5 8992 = 1.9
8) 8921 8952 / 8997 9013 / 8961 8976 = -1.4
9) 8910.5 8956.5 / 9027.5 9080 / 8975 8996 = 1.8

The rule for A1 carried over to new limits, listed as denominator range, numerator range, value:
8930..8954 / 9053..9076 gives 1.47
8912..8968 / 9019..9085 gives 1.29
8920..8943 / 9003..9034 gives 1.20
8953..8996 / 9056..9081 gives 1.38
